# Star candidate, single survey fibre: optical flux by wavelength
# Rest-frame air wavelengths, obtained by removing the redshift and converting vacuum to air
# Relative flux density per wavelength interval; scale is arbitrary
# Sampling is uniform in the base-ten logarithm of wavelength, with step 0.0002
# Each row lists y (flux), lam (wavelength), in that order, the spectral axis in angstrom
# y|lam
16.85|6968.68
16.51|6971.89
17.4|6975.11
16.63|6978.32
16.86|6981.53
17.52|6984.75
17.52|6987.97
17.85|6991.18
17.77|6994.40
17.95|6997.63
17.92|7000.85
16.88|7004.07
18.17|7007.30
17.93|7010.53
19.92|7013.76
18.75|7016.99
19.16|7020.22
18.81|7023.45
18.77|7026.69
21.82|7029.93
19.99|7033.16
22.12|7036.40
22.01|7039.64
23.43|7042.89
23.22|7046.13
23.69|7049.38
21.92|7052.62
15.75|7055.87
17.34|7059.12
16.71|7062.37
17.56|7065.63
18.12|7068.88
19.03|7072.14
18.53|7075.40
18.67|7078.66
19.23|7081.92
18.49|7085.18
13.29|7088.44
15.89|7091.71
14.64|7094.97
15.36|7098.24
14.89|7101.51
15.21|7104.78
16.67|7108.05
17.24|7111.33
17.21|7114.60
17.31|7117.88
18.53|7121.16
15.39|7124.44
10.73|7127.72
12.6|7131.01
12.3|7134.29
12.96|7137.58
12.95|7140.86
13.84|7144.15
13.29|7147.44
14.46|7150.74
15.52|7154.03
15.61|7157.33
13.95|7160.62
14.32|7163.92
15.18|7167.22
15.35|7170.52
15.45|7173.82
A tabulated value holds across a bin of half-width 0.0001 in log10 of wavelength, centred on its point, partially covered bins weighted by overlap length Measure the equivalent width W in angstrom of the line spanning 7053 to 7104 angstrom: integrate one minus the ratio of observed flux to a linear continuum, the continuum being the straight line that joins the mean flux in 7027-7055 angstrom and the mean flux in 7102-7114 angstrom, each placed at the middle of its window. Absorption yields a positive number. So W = 4.9 angstrom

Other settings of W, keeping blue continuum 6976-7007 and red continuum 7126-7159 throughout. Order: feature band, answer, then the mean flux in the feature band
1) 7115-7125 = -2.3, 17.3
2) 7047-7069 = -4.5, 18.9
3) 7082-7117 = -3.6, 16.1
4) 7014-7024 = -1.4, 19.1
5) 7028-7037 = -2.6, 21.1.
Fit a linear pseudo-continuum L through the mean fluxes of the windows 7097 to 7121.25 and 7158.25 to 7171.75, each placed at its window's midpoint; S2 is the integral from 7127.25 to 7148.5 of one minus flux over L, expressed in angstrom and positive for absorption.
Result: 3.8 angstrom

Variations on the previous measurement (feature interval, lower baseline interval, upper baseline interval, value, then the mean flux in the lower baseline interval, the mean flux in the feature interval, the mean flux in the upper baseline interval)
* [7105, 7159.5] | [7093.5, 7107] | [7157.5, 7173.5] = 0.71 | 15.1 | 14.8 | 14.9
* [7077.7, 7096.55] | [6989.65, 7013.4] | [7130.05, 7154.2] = -1.82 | 17.9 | 16.6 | 13.4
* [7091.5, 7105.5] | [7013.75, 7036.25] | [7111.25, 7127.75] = 1.69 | 19.8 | 15.1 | 16.5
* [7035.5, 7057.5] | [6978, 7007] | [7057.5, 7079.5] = -4.80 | 17.5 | 21.7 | 18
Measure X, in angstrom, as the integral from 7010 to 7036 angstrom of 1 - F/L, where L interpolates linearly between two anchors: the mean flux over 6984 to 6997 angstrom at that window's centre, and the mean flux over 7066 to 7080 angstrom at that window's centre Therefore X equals -2.3 angstrom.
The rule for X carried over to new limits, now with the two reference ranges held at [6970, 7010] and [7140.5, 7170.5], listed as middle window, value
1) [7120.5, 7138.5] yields 1.70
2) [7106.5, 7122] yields -2.18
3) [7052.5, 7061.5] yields -0.76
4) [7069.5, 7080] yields -1.83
